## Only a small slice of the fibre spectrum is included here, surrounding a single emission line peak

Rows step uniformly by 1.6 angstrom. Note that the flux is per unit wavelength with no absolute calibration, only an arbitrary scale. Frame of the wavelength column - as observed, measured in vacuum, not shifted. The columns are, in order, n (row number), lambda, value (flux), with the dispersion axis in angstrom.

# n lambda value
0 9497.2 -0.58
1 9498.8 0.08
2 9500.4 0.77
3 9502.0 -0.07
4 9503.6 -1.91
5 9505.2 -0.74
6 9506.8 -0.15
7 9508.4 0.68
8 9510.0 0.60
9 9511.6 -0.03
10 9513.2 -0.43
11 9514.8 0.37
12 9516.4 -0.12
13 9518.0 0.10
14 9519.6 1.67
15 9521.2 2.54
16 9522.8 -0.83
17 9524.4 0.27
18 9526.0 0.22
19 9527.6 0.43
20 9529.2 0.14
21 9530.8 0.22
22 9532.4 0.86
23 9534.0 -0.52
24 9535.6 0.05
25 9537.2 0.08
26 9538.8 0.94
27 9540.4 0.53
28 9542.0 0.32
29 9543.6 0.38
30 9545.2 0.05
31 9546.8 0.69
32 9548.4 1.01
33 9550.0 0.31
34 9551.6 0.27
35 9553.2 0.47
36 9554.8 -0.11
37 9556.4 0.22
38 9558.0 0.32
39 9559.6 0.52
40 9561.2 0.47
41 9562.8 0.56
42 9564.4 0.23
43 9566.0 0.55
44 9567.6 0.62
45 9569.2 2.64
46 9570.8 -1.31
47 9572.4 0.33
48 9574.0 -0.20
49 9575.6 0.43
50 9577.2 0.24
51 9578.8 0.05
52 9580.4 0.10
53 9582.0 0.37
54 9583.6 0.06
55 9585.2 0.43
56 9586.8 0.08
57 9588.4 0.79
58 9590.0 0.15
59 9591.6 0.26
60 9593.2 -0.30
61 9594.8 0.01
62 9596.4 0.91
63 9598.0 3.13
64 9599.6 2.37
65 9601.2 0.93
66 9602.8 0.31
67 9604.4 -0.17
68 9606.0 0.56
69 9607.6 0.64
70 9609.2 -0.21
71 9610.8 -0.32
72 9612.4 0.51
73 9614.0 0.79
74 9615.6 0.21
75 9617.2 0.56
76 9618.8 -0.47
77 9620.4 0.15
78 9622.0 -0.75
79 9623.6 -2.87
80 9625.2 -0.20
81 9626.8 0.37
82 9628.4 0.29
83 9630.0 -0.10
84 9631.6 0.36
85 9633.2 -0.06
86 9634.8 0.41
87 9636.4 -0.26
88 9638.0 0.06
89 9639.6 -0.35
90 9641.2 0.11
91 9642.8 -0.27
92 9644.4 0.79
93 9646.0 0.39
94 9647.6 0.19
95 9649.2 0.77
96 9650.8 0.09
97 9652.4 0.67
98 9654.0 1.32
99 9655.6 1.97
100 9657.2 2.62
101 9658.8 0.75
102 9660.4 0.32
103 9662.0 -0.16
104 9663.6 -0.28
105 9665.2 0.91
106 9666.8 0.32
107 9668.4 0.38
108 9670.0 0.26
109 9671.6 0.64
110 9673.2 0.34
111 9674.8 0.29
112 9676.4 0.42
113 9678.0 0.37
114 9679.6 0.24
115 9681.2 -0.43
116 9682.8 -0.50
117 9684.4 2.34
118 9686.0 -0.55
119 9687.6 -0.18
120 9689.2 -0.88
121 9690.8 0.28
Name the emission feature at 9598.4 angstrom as Halpha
